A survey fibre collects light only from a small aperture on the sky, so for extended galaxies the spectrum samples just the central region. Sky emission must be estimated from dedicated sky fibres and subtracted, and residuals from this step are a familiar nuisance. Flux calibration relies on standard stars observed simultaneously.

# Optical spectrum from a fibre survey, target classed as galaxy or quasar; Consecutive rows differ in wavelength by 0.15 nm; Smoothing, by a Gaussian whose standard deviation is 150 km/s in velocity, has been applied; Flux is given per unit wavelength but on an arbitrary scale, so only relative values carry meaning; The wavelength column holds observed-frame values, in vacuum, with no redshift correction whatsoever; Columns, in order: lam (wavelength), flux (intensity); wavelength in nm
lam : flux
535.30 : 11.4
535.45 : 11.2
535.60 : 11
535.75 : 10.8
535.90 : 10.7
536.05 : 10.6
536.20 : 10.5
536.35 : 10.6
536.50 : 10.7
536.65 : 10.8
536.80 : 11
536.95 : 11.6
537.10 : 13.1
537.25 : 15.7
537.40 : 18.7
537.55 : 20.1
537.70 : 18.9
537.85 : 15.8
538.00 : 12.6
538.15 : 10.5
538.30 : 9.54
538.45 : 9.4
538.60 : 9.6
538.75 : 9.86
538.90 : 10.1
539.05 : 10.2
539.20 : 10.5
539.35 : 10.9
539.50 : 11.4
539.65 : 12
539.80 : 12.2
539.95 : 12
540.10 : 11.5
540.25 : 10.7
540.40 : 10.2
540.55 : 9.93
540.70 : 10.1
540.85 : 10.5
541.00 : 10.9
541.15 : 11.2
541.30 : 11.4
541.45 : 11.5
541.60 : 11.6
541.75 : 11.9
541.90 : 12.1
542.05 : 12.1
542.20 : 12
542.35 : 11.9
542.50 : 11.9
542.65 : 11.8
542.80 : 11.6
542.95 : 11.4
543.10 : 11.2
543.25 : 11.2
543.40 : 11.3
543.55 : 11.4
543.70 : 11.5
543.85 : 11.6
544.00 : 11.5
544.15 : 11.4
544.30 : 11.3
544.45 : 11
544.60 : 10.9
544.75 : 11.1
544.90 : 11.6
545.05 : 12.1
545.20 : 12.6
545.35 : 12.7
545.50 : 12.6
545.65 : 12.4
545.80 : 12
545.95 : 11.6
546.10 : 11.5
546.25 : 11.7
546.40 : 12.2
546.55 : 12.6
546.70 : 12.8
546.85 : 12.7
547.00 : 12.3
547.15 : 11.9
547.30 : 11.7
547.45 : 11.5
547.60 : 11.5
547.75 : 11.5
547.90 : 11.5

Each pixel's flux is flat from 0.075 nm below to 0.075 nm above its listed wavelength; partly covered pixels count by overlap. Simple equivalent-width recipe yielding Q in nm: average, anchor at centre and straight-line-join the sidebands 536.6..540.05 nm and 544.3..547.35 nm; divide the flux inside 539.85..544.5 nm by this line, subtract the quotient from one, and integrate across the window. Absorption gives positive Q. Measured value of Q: 0.33 nm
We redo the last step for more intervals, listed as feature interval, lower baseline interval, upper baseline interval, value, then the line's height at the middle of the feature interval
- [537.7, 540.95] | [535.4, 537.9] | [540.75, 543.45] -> 0.313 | 12.3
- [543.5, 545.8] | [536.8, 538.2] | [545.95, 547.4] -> 0.186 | 12.8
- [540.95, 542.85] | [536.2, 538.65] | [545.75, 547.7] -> 0.124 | 12.5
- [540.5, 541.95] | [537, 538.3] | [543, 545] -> 0.211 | 13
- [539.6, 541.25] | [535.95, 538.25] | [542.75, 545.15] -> 0.185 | 12.4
